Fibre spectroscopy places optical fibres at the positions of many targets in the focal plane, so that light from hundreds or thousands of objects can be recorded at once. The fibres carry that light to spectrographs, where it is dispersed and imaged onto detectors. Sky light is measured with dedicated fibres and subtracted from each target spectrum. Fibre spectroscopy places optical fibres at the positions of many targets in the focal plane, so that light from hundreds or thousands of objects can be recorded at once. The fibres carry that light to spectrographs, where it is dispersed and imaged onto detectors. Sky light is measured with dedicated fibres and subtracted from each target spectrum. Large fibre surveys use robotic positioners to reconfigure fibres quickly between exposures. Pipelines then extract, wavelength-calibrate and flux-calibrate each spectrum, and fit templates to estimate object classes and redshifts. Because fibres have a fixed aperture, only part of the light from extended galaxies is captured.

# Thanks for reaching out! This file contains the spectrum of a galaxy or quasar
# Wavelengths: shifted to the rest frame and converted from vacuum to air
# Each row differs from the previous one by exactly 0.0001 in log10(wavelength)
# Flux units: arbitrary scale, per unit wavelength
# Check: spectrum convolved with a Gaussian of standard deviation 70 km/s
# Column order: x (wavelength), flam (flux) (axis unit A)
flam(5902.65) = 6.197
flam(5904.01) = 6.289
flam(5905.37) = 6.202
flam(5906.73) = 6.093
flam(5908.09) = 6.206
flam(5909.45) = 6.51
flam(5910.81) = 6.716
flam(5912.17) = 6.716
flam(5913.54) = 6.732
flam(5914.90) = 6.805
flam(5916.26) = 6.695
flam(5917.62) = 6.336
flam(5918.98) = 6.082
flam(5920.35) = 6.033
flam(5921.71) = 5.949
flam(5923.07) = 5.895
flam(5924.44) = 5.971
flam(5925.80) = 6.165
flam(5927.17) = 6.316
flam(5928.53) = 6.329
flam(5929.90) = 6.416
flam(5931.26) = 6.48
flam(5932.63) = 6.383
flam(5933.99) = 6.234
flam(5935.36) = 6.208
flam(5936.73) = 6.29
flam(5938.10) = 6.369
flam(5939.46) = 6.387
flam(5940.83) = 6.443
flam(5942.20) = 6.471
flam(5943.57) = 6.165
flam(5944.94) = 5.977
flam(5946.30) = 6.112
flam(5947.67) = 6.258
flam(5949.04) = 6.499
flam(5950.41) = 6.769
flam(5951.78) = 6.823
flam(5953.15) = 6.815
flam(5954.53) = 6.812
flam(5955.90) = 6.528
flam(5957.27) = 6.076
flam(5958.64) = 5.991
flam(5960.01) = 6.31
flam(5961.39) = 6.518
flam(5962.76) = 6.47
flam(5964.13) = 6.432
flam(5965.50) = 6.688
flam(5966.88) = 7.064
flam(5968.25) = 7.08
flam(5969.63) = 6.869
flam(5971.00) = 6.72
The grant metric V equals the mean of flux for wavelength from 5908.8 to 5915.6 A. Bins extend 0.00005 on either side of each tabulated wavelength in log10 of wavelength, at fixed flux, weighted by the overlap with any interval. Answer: 6.69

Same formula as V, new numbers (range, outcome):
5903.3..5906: 6.24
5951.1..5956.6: 6.74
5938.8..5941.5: 6.41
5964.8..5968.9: 6.94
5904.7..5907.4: 6.15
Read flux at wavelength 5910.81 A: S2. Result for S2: 6.716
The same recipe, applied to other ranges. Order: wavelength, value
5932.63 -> 6.383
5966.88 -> 7.064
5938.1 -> 6.369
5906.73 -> 6.093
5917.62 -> 6.336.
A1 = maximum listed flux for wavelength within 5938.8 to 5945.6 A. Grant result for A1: 6.471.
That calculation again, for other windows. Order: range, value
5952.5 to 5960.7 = 6.815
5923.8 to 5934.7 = 6.48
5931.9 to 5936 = 6.383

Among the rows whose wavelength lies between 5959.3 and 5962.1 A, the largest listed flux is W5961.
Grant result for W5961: 6.518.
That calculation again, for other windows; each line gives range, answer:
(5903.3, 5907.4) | 6.289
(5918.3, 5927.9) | 6.316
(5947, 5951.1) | 6.769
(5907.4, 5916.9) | 6.805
